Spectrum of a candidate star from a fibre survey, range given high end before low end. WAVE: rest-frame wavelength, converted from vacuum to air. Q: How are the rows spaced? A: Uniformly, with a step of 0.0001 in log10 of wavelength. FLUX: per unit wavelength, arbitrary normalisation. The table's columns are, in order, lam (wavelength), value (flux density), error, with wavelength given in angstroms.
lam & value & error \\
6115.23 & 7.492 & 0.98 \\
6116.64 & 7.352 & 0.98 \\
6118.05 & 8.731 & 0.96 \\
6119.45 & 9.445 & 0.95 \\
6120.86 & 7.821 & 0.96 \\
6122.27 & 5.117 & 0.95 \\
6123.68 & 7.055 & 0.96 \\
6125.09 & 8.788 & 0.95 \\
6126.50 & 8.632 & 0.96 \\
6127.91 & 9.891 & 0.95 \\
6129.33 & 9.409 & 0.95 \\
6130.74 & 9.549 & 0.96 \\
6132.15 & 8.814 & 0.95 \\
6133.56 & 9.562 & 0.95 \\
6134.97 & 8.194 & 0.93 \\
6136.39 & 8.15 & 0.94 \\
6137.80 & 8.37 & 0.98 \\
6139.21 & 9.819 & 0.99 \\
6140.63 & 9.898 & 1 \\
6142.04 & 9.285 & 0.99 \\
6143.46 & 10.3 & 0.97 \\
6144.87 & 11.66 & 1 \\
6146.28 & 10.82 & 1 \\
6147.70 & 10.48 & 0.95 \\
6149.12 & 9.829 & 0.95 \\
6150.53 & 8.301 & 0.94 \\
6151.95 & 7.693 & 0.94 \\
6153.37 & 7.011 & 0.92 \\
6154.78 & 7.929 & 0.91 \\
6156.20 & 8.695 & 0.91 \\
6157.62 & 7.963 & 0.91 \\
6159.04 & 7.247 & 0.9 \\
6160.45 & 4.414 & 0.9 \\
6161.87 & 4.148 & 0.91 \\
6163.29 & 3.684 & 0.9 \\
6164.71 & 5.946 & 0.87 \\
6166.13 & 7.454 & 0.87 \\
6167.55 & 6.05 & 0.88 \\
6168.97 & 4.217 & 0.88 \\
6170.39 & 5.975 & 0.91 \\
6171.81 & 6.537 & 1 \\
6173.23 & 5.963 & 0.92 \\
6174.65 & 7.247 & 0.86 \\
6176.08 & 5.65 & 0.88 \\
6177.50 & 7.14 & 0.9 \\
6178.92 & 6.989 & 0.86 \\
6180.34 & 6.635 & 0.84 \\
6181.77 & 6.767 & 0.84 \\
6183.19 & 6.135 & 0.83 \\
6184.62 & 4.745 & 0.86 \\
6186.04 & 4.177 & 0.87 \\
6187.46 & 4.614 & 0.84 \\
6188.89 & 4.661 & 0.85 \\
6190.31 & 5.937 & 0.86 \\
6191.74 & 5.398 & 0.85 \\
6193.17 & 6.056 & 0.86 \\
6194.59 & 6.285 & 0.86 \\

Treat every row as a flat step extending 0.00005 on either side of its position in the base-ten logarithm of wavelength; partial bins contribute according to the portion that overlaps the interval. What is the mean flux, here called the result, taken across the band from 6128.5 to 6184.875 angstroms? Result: 7.64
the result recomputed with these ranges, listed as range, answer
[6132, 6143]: 9.05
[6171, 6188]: 6.06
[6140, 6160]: 9.02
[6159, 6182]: 5.95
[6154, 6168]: 6.36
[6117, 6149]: 9.08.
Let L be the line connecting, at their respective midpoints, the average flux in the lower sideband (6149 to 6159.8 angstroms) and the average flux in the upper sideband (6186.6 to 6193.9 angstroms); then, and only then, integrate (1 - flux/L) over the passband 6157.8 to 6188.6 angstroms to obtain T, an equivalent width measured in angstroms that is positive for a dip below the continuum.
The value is 3.3 angstroms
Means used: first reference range 7.97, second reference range 5.31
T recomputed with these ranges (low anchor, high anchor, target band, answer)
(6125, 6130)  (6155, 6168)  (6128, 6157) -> -4.95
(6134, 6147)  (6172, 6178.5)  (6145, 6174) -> 3.27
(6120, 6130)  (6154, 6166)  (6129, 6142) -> -2.61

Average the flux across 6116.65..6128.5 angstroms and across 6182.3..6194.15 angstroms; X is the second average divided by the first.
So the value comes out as 0.6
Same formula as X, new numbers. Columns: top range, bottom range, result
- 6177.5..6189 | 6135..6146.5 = 0.59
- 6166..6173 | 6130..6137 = 0.67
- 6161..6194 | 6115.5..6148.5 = 0.64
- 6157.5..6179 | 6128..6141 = 0.66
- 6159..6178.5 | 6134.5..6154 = 0.62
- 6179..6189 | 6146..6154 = 0.62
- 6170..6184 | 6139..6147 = 0.63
